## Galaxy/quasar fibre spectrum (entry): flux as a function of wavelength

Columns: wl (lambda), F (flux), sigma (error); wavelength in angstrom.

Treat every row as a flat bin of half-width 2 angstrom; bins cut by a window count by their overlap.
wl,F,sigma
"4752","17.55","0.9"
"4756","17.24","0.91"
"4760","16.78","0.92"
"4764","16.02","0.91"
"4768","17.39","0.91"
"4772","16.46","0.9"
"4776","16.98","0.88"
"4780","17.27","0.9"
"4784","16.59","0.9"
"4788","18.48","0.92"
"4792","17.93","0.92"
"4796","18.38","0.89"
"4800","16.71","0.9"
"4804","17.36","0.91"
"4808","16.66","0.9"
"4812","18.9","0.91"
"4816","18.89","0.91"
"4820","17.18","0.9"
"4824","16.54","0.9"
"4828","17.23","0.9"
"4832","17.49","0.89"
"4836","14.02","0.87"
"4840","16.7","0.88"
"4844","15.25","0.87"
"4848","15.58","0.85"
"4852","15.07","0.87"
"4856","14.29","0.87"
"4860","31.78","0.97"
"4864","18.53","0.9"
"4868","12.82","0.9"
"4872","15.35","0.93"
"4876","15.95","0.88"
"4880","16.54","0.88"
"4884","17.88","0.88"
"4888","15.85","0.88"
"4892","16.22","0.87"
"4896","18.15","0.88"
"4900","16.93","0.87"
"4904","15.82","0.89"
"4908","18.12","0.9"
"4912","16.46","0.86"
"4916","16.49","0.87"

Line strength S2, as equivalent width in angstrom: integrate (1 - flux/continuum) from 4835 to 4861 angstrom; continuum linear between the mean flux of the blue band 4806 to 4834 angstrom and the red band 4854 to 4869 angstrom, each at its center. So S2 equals 2.7 angstrom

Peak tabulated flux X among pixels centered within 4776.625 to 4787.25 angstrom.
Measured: 17.27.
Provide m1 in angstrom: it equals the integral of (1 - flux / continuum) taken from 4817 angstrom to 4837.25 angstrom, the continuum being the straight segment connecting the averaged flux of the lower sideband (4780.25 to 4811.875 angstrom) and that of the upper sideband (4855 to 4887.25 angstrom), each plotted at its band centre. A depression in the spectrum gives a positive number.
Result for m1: 1.13 angstrom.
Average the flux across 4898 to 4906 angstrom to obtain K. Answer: 16.4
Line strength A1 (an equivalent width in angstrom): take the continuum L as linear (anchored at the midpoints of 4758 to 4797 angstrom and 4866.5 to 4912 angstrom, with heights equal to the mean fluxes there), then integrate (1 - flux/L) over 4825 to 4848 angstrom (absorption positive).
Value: 0.90 angstrom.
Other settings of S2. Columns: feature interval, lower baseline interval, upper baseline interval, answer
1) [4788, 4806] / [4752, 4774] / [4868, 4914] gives -1.0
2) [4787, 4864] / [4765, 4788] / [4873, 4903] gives -3.3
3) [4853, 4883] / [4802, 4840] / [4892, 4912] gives -1.2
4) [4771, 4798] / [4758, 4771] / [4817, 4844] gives -1.3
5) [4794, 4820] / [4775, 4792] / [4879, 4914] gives -0.7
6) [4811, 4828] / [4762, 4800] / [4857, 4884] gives 0.0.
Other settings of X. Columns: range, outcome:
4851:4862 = 31.78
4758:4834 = 18.9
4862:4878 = 18.53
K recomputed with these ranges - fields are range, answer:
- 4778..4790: 17.4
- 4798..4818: 17.7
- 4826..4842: 16.4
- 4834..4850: 15.4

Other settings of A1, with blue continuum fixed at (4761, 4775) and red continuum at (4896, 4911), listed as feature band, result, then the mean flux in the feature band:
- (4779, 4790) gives -0.5 angstrom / 17.5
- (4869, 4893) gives 1.2 angstrom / 16.2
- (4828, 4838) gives 0.5 angstrom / 16.1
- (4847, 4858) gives 1.3 angstrom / 14.9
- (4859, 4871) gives -1.9 angstrom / 19.7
